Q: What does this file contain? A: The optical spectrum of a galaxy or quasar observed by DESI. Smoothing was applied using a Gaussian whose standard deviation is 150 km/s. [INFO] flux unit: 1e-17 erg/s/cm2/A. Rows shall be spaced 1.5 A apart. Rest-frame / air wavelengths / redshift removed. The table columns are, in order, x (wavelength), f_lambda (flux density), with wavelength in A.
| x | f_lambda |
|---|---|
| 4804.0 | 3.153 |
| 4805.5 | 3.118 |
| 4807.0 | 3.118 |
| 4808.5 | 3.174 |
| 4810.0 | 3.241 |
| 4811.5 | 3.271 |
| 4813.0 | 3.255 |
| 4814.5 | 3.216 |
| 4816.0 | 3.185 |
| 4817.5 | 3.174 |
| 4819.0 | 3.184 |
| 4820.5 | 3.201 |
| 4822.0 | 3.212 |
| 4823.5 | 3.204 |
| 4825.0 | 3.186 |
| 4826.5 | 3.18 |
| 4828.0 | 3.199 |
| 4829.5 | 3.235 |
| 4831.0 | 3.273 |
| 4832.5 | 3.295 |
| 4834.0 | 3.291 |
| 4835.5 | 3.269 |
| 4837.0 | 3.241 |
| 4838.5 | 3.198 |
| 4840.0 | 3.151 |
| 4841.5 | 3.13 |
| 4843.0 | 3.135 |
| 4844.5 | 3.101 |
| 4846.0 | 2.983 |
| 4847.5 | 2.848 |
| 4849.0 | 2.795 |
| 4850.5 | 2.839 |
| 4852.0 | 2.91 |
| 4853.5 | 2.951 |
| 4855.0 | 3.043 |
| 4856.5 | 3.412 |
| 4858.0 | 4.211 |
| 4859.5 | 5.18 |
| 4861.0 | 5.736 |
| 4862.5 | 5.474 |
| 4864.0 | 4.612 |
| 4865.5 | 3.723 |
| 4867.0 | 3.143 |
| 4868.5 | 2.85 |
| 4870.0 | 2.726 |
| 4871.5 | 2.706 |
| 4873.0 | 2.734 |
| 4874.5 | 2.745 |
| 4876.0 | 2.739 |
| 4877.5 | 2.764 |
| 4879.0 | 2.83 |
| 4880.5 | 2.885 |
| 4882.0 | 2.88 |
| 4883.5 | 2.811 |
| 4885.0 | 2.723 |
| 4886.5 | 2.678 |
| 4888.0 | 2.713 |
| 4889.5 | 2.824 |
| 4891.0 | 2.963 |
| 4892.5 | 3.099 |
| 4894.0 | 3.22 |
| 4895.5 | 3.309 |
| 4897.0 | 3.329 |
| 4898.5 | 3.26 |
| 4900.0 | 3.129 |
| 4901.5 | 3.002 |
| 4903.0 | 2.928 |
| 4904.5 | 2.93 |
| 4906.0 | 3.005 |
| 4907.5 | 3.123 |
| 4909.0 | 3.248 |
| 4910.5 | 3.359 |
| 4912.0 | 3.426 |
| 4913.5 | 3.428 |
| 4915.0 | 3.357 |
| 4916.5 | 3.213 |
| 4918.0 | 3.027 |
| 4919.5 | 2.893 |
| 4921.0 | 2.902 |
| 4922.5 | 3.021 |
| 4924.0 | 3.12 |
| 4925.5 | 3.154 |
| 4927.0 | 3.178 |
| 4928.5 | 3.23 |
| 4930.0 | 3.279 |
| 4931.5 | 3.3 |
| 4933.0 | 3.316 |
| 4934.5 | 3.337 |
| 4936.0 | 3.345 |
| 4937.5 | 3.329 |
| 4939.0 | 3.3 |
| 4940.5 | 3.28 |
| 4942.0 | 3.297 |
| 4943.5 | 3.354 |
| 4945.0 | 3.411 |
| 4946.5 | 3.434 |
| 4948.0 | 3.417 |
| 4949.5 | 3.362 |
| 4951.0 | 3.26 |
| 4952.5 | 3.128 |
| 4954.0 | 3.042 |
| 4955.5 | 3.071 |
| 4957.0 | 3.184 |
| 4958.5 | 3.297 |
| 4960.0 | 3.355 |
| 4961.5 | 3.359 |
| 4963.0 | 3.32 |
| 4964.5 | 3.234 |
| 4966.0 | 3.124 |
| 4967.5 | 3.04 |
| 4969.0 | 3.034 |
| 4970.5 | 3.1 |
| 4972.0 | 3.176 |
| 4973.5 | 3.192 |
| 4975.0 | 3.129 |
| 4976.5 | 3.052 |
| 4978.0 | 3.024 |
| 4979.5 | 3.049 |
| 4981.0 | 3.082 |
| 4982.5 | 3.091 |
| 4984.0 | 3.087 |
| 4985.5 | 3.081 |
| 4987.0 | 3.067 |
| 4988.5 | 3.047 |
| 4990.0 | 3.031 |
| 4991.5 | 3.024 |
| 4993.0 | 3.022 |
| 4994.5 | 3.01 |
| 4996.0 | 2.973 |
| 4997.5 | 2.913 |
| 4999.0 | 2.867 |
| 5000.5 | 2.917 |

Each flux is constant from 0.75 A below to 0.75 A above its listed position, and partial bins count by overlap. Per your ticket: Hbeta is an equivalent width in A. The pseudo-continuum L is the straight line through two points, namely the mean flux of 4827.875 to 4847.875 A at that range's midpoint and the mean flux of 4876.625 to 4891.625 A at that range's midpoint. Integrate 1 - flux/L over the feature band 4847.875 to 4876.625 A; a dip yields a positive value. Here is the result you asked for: -4.98 A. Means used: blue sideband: 3.17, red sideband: 2.81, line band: 3.5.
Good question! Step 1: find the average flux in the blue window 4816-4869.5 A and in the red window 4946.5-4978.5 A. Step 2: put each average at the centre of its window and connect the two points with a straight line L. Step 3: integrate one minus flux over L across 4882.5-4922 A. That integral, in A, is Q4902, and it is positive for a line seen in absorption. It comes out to 2.7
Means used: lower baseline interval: 3.41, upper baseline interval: 3.19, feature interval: 3.07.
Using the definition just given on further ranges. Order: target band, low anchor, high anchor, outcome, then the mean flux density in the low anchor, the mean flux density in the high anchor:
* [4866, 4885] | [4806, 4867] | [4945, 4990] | 2.9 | 3.4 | 3.17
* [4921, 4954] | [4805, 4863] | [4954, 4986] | -0.7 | 3.35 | 3.14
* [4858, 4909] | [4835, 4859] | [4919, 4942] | -1.2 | 3.16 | 3.21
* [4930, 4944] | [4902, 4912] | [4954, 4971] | -0.7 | 3.12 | 3.19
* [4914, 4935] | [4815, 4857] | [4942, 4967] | 0.4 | 3.14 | 3.27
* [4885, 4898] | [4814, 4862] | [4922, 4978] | 1.1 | 3.33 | 3.23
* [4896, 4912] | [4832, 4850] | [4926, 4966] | 0.3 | 3.11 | 3.28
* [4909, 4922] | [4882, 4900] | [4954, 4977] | -0.6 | 2.99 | 3.17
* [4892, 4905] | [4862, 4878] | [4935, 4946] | 0.6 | 3.27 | 3.33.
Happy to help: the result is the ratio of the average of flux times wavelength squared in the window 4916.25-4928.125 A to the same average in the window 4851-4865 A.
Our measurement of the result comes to 0.8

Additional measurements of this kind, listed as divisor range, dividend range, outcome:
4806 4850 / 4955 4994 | 1.05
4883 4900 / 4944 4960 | 1.11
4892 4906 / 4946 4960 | 1.06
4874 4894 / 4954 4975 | 1.16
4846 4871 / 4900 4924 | 0.88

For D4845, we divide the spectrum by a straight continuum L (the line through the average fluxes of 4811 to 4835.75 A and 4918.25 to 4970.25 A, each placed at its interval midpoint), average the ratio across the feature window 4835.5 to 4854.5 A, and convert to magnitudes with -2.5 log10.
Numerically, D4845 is 0.07 mag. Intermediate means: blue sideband 3.22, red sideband 3.22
